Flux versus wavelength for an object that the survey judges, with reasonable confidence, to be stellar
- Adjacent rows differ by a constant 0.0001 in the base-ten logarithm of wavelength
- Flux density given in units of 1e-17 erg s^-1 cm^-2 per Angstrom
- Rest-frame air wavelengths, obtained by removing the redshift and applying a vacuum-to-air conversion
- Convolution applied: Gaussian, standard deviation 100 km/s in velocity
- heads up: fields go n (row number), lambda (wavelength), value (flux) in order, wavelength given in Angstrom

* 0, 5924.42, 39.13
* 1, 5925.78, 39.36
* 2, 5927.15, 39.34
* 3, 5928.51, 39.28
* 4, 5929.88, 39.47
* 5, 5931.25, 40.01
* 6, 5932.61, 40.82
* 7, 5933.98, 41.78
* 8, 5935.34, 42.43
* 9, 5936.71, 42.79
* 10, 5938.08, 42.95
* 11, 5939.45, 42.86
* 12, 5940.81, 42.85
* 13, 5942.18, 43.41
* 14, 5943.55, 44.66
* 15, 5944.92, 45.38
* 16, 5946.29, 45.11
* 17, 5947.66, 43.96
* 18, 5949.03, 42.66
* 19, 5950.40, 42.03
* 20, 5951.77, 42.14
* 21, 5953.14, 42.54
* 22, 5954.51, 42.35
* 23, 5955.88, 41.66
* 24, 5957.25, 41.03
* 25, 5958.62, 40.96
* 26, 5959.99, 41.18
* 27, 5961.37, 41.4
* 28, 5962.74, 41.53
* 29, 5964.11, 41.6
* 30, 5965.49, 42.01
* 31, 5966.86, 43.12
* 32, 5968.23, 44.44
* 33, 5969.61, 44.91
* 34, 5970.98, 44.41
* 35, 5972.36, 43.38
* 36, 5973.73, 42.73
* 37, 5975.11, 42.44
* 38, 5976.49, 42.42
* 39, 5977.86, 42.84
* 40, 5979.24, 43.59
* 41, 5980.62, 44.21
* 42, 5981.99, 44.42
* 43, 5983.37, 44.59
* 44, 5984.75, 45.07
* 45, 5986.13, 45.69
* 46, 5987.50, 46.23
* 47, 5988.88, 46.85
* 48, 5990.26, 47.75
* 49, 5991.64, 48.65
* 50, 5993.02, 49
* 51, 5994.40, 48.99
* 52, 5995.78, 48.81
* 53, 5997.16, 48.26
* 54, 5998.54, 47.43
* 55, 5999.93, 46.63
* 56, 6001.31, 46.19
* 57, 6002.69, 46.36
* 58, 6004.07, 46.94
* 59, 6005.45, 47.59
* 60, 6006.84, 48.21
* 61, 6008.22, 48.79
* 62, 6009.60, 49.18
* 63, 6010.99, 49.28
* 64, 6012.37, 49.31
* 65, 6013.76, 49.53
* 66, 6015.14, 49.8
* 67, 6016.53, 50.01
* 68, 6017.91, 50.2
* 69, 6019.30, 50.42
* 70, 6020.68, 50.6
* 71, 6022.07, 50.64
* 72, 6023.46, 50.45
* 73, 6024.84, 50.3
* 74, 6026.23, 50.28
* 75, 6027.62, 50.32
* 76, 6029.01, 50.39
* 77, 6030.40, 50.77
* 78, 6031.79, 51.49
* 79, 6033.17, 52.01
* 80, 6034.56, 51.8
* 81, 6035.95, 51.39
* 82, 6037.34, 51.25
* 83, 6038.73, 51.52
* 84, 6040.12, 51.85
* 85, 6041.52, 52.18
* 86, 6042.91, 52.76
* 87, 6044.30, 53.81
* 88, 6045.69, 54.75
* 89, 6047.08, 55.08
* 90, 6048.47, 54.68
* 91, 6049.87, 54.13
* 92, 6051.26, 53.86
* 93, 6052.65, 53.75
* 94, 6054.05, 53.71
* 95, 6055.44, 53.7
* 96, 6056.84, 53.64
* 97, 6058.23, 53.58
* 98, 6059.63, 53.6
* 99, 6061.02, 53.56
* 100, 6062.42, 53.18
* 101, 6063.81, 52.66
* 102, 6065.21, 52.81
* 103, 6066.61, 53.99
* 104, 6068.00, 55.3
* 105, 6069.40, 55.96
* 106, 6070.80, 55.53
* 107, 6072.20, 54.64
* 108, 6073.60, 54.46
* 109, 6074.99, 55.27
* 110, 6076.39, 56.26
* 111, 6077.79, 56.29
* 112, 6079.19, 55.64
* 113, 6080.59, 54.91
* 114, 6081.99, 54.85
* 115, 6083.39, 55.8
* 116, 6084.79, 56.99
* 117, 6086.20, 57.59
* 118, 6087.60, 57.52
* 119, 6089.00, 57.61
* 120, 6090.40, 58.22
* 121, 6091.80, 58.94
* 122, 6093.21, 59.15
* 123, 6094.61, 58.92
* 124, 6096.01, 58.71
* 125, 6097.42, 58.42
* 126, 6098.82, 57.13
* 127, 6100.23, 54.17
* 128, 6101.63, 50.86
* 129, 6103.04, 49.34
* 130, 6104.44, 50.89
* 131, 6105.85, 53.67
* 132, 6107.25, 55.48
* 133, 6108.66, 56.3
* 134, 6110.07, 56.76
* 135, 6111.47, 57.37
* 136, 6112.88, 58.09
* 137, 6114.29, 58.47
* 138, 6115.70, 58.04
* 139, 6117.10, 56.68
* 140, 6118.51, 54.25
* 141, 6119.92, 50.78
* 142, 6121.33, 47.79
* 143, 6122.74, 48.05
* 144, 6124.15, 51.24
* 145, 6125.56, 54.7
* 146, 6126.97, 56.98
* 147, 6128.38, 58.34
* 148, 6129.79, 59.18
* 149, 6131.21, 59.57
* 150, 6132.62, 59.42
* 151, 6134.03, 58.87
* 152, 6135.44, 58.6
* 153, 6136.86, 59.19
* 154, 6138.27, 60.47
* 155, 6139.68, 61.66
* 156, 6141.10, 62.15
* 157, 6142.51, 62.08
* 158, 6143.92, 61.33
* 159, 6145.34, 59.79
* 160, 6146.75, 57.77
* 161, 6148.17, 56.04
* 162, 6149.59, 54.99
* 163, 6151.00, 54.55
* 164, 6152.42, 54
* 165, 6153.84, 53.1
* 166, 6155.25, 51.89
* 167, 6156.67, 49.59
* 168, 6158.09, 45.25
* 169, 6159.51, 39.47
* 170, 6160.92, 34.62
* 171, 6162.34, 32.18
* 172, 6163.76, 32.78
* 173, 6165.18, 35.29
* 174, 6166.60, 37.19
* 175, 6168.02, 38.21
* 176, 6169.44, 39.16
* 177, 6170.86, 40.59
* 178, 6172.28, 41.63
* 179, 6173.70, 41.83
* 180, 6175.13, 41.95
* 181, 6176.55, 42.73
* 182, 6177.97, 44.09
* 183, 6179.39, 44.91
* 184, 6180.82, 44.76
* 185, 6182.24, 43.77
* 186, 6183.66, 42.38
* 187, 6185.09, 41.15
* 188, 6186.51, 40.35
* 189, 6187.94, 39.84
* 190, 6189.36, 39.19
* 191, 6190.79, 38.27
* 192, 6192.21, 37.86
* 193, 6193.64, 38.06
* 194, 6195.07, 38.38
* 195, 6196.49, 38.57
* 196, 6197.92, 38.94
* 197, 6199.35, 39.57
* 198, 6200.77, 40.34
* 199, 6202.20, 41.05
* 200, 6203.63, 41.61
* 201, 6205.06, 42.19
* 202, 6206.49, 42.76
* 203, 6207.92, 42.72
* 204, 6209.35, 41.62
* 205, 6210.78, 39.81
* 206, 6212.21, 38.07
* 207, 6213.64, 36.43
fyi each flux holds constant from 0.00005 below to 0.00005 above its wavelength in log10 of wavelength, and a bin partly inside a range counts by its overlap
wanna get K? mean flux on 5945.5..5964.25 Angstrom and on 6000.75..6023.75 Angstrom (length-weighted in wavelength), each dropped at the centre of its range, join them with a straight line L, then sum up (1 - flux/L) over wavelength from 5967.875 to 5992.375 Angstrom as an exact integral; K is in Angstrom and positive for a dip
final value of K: 0.3 Angstrom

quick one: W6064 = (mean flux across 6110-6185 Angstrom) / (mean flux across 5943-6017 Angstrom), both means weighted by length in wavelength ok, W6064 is 1.12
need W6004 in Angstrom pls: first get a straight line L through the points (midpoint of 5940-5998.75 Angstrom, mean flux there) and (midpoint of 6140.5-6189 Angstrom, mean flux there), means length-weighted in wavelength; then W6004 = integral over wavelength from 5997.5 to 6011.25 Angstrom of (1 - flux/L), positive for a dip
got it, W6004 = -1.0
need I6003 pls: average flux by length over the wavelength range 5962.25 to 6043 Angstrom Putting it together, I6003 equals 47.7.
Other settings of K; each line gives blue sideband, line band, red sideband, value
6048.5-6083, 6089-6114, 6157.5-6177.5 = -3.67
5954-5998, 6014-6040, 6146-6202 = -4.08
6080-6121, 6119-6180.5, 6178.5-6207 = -2.60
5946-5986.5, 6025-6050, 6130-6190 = -4.06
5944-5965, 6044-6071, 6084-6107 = -0.84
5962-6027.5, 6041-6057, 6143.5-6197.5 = -2.80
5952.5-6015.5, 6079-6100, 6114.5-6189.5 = -4.13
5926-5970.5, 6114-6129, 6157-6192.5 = -4.94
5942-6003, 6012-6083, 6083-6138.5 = -2.91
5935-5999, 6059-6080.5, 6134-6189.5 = -4.13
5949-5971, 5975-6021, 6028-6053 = -0.11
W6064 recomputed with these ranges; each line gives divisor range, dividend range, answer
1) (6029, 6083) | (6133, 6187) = 0.89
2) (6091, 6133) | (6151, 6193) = 0.75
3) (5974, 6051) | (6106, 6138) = 1.14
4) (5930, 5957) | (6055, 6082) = 1.28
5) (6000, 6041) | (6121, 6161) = 1.11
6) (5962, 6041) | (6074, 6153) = 1.19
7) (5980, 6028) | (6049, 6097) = 1.15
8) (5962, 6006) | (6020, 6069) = 1.16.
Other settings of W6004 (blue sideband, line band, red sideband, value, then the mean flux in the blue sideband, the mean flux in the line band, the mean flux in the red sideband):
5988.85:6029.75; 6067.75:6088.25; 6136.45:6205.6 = -3.7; 48.9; 55.8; 45.2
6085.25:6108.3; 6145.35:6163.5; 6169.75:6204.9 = -0.8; 56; 48.7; 40.9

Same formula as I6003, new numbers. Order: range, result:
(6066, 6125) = 55.4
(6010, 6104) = 53.6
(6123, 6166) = 53.1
